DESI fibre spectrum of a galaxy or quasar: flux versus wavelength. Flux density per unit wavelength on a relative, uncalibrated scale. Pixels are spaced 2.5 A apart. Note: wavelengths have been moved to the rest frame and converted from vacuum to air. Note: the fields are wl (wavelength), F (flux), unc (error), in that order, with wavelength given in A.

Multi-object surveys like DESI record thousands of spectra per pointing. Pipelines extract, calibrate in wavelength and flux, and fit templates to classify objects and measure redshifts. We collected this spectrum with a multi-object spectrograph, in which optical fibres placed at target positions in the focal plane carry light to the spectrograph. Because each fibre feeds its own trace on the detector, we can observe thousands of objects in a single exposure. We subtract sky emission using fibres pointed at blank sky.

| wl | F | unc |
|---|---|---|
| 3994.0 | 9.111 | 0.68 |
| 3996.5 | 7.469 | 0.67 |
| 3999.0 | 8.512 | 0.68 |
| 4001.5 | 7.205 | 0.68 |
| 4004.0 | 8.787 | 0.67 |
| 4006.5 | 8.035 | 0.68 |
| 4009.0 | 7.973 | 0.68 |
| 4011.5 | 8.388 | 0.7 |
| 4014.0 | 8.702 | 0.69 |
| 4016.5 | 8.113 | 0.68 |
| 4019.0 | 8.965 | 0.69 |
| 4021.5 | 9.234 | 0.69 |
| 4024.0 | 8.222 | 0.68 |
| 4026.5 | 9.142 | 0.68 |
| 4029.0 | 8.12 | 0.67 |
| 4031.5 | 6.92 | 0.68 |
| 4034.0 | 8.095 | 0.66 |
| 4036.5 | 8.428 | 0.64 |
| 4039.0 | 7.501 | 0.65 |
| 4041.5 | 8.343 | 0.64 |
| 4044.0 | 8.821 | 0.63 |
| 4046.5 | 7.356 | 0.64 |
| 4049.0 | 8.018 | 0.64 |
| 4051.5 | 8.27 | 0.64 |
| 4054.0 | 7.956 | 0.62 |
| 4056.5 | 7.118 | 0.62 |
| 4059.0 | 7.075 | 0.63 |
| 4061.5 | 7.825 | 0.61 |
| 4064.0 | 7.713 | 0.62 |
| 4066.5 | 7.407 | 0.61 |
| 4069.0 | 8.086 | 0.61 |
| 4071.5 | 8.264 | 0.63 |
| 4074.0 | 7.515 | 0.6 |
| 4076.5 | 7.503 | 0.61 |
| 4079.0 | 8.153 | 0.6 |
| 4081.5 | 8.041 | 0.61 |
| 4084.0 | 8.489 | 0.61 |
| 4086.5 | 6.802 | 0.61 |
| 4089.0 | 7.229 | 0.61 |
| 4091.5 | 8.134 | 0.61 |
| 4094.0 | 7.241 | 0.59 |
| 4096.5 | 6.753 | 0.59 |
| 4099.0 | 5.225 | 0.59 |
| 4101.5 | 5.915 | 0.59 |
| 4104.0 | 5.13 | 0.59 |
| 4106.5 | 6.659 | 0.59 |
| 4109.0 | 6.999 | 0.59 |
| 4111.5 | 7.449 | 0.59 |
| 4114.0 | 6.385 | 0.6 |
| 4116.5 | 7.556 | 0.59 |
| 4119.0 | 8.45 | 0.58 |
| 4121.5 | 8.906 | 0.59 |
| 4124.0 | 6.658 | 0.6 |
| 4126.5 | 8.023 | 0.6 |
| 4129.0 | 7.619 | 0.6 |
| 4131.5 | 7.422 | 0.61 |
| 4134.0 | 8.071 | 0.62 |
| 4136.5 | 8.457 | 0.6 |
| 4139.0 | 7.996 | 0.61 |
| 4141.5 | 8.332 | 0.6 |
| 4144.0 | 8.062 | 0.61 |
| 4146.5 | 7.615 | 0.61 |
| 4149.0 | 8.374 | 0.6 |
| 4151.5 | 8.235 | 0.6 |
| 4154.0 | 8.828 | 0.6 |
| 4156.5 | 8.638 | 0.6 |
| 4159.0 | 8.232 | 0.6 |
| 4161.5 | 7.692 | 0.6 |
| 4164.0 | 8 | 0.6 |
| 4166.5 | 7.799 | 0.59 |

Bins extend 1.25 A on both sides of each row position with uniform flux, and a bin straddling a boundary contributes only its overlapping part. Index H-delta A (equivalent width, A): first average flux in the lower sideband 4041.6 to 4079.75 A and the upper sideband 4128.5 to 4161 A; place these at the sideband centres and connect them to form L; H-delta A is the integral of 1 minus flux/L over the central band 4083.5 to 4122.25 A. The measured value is 4.62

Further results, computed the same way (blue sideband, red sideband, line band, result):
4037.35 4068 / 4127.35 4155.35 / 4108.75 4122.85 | 0.6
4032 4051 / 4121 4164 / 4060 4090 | 1.1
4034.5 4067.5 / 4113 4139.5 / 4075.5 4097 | 0.5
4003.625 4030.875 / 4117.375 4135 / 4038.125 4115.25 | 7.1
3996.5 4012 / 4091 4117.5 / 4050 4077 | -1.8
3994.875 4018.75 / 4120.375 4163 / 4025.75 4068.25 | 1.4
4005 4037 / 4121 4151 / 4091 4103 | 2.3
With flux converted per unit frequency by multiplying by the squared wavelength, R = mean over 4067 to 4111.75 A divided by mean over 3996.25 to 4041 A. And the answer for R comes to 0.9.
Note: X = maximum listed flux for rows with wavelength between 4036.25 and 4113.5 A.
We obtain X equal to 8.821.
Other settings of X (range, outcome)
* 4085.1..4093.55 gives 8.134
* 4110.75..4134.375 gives 8.906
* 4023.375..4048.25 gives 9.142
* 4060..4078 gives 8.264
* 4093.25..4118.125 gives 7.556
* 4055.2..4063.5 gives 7.825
